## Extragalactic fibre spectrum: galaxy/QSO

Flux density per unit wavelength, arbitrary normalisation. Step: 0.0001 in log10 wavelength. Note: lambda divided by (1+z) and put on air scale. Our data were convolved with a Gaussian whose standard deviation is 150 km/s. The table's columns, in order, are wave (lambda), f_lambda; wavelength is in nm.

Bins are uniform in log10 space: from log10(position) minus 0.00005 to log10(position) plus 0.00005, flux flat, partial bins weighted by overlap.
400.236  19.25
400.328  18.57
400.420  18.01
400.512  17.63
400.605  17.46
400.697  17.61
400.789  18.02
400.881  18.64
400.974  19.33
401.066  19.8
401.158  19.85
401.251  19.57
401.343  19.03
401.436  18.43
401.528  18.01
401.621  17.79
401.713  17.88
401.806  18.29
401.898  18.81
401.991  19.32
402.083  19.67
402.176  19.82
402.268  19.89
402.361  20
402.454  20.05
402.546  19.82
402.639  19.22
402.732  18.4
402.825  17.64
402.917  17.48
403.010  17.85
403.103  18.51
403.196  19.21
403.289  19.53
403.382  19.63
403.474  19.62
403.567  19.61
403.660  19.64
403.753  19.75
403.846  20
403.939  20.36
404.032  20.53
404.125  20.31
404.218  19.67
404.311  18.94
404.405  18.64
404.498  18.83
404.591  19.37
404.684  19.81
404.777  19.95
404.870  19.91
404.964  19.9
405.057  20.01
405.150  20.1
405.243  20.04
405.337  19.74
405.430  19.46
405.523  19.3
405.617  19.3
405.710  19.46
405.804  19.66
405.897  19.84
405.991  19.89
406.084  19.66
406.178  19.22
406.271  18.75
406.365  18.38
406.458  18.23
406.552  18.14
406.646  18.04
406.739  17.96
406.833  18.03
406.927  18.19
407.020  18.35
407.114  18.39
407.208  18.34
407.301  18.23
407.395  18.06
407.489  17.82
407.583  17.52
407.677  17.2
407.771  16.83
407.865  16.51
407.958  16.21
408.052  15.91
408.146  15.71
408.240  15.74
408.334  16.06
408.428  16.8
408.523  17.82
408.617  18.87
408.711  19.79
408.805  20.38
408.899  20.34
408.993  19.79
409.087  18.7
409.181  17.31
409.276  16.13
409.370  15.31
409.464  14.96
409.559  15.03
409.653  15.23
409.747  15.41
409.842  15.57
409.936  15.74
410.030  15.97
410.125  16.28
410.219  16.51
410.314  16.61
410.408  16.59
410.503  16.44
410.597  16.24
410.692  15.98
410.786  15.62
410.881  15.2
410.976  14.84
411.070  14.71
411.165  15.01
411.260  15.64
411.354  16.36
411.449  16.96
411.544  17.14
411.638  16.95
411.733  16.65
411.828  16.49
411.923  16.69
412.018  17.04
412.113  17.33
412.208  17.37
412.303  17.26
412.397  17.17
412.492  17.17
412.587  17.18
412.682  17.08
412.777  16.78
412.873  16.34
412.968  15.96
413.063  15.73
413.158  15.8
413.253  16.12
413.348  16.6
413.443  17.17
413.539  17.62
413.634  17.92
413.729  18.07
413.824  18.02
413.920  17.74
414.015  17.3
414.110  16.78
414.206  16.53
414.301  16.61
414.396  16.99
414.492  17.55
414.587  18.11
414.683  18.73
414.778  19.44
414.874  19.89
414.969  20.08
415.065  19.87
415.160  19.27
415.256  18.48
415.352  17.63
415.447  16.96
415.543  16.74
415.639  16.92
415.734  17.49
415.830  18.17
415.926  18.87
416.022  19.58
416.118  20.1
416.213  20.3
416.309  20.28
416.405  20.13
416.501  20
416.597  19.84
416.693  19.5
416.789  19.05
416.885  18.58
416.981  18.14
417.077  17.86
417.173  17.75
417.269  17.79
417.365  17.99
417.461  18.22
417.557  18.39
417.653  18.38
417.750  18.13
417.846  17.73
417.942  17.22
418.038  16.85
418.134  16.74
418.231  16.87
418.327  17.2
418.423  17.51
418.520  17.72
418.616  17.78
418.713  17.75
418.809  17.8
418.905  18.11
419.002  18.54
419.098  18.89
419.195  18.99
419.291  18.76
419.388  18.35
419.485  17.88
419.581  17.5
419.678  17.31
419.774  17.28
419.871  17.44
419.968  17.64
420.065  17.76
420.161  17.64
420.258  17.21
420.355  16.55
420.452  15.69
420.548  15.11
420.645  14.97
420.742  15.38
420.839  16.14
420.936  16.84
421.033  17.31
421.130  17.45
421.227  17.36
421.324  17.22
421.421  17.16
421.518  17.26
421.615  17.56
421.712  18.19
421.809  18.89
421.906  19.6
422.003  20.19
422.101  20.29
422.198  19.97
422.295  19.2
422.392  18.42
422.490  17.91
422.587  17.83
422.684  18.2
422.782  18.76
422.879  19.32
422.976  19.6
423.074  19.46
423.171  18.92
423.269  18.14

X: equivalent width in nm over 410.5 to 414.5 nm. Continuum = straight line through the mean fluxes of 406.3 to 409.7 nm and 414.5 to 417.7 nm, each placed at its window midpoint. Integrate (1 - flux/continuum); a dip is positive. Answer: 0.34 nm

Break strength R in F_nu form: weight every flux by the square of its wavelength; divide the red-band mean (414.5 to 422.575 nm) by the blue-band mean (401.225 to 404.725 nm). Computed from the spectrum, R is 1.0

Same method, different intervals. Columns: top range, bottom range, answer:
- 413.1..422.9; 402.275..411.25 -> 1.05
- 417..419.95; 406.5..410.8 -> 1.09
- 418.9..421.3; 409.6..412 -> 1.12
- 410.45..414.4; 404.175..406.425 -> 0.88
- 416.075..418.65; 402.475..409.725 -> 1.05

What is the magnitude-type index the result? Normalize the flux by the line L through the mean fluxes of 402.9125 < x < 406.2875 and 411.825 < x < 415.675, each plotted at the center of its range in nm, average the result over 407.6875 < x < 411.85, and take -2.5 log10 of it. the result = 0.11 mag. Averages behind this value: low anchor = 19.5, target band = 16.6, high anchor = 17.4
